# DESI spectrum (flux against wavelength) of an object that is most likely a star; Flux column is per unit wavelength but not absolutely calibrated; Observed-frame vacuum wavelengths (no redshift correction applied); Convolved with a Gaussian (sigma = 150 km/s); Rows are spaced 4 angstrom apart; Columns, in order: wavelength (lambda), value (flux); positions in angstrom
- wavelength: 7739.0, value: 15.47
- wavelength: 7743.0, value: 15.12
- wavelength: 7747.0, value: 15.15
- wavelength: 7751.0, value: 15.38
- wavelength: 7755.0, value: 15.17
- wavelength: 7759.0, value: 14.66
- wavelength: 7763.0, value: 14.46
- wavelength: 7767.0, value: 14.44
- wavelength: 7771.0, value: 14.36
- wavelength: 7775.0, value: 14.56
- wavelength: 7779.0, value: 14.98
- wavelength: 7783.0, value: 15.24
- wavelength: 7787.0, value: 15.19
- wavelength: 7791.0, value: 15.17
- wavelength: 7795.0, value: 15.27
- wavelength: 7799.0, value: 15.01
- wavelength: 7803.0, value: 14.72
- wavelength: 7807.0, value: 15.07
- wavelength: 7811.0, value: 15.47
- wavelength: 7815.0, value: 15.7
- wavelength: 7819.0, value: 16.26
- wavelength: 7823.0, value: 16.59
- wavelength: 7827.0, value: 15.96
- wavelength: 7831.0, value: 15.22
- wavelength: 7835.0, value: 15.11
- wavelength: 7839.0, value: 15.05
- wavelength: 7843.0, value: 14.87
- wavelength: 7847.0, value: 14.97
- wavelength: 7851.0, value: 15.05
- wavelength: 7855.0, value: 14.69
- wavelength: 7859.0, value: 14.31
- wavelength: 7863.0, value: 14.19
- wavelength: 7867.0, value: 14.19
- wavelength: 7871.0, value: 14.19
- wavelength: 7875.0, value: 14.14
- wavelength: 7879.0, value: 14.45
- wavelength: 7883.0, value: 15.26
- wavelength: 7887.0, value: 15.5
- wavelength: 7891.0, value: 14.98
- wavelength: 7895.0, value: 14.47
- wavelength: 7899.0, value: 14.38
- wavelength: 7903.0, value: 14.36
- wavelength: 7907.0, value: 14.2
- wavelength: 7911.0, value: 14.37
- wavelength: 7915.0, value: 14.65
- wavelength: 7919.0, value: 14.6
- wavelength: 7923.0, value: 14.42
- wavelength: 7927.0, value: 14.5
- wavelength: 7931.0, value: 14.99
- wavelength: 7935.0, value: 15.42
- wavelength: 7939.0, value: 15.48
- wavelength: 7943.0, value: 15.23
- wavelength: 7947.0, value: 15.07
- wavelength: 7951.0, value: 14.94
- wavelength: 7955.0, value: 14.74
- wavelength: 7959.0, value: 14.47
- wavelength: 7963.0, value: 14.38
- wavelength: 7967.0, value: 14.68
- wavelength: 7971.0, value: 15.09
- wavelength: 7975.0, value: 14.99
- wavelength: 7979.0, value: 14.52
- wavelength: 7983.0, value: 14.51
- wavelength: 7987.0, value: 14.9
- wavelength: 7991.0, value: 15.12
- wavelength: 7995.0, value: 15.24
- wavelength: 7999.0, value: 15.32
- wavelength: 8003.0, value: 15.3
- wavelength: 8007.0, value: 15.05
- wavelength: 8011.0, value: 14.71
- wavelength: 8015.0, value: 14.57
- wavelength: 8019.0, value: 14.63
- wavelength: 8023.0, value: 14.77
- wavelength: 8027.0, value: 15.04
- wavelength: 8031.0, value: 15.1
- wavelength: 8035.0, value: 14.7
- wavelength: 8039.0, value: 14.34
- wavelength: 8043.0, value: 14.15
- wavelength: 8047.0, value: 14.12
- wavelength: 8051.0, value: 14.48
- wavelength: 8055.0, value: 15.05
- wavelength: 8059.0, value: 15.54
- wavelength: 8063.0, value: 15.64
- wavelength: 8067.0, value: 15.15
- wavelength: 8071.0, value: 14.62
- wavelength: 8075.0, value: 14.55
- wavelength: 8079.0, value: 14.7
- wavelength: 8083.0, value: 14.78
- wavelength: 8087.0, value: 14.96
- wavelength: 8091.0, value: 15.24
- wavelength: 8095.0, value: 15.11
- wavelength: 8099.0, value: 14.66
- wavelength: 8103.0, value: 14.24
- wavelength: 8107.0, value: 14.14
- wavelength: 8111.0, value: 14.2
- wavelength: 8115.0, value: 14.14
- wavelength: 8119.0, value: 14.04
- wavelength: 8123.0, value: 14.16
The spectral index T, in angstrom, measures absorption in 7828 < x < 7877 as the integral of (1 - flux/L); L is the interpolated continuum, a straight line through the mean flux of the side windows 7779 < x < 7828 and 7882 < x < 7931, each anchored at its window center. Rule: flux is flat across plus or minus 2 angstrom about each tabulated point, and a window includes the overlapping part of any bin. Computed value 1.21 angstrom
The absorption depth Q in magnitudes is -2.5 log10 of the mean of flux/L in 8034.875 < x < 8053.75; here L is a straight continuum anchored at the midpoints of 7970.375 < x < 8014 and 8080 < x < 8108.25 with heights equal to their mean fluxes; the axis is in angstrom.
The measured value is 0.04 mag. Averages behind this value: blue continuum 15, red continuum 14.7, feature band 14.4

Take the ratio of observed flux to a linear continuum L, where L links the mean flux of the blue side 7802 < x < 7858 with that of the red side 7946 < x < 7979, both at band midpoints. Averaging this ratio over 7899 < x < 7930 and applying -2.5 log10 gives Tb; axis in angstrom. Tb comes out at 0.04 mag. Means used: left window 15.3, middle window 14.5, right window 14.8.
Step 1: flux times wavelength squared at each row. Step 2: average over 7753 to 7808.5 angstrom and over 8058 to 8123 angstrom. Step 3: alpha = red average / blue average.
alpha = 1.1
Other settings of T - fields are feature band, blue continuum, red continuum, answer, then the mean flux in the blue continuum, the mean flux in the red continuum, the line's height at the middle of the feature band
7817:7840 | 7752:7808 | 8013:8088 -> -1.33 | 14.9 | 14.8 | 14.9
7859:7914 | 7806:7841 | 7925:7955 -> 2.91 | 15.6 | 15.1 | 15.3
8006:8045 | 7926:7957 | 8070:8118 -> 0.29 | 15.1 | 14.6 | 14.8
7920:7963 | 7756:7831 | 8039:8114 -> 0.13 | 15.2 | 14.7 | 14.9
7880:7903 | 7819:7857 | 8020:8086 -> 0.53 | 15.3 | 14.8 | 15.2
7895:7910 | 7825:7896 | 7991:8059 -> 0.48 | 14.8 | 14.8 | 14.8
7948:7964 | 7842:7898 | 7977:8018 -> 0.17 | 14.7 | 14.9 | 14.8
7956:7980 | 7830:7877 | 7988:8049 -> 0.11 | 14.7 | 14.8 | 14.8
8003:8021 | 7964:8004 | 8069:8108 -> 0.10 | 14.9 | 14.7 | 14.9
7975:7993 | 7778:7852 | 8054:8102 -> 0.38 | 15.3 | 15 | 15.1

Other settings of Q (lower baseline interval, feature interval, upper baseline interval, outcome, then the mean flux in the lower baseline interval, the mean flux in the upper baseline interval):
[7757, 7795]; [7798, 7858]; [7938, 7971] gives -0.03 mag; 14.8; 14.9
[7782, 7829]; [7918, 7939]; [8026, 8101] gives 0.02 mag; 15.5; 14.8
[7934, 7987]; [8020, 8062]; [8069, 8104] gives 0.00 mag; 14.9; 14.8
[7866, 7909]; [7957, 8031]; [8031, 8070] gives -0.01 mag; 14.6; 14.8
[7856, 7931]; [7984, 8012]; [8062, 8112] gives -0.03 mag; 14.5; 14.8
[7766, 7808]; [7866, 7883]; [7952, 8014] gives 0.04 mag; 14.9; 14.9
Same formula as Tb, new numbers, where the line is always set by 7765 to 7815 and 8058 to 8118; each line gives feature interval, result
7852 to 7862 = 0.03 mag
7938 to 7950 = -0.03 mag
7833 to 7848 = 0.00 mag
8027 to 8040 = 0.00 mag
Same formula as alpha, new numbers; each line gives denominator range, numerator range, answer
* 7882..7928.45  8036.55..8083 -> 1.05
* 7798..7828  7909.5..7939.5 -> 0.97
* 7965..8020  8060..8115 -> 1.01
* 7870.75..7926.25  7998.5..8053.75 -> 1.04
